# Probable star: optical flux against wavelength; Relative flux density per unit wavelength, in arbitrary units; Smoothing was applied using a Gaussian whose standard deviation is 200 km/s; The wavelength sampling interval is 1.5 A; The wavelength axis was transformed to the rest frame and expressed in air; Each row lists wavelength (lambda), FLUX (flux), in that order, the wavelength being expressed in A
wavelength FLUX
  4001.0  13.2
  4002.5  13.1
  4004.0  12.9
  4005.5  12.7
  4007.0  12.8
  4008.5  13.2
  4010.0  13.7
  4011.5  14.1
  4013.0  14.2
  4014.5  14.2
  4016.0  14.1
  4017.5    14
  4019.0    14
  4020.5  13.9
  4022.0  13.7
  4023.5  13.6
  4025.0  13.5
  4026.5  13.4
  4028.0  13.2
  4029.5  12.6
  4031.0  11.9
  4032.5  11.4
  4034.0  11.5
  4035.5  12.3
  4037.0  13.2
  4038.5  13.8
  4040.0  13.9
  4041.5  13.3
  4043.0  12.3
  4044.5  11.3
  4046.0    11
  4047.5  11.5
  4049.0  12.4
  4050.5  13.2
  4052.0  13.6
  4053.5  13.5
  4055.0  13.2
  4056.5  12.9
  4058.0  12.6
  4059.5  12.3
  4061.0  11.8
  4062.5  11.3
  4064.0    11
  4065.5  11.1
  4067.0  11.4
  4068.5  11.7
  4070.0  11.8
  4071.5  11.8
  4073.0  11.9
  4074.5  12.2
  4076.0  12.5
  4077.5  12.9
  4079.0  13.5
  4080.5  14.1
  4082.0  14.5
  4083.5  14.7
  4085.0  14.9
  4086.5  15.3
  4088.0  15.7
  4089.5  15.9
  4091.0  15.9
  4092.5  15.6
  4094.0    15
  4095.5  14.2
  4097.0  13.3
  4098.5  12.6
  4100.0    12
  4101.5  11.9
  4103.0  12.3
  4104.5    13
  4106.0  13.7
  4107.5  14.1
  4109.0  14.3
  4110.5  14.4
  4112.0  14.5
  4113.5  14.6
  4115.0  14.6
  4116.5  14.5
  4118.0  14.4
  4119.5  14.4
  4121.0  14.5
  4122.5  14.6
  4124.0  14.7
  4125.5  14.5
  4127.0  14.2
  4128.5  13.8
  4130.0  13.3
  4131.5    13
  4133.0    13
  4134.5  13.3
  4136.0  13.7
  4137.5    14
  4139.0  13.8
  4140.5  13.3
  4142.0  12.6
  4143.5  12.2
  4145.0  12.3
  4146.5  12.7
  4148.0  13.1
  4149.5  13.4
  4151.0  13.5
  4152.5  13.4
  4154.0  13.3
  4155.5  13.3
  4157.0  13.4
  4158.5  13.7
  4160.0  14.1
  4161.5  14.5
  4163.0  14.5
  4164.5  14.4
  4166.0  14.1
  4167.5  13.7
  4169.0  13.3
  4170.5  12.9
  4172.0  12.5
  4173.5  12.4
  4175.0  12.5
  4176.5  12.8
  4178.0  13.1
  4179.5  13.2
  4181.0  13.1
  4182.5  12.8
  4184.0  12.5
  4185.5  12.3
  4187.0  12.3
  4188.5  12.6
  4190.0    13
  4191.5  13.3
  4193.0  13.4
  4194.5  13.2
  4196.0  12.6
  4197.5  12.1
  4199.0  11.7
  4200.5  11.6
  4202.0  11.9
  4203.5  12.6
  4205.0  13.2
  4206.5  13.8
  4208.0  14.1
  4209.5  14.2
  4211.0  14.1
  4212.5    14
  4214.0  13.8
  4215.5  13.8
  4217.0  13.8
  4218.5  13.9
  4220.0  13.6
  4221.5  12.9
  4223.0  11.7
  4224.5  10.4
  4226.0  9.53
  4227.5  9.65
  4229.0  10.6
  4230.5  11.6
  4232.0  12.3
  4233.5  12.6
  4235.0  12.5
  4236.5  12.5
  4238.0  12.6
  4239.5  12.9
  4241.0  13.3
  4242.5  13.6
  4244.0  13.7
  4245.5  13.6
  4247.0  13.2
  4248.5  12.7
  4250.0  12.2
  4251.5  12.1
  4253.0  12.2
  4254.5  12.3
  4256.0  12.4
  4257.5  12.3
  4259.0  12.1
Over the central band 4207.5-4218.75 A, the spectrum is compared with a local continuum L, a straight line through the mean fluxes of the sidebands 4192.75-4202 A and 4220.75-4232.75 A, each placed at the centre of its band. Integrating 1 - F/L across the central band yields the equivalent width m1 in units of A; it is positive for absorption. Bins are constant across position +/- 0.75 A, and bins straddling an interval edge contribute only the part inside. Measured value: -2.2 A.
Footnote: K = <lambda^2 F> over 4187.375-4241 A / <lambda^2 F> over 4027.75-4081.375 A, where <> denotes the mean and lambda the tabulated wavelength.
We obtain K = 1.10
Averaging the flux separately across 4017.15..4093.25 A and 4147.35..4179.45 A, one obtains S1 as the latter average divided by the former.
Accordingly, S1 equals 1.0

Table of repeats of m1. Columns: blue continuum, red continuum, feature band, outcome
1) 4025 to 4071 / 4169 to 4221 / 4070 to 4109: -3.6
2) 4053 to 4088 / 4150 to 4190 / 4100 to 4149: -2.3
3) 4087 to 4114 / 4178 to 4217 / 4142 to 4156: 0.6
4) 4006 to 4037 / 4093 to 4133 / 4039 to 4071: 2.9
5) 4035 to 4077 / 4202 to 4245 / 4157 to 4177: -1.4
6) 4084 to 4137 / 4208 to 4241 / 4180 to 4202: 0.7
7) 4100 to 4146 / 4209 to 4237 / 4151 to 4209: -0.4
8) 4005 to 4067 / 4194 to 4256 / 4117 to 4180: -3.9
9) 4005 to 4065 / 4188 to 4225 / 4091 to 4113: -1.3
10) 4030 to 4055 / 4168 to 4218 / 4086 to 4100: -2.2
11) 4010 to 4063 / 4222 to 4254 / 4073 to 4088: -1.2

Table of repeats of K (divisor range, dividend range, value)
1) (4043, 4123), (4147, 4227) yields 1.03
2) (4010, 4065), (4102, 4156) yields 1.11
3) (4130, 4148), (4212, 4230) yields 0.97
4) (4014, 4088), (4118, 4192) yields 1.09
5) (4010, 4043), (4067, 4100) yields 1.06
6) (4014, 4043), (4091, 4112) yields 1.07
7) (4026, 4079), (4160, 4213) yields 1.13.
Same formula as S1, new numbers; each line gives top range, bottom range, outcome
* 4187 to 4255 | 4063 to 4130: 0.93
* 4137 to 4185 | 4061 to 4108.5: 1.00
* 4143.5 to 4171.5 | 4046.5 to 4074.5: 1.11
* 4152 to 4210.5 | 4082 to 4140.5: 0.93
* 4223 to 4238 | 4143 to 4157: 0.87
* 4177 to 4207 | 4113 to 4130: 0.88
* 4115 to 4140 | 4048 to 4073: 1.15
